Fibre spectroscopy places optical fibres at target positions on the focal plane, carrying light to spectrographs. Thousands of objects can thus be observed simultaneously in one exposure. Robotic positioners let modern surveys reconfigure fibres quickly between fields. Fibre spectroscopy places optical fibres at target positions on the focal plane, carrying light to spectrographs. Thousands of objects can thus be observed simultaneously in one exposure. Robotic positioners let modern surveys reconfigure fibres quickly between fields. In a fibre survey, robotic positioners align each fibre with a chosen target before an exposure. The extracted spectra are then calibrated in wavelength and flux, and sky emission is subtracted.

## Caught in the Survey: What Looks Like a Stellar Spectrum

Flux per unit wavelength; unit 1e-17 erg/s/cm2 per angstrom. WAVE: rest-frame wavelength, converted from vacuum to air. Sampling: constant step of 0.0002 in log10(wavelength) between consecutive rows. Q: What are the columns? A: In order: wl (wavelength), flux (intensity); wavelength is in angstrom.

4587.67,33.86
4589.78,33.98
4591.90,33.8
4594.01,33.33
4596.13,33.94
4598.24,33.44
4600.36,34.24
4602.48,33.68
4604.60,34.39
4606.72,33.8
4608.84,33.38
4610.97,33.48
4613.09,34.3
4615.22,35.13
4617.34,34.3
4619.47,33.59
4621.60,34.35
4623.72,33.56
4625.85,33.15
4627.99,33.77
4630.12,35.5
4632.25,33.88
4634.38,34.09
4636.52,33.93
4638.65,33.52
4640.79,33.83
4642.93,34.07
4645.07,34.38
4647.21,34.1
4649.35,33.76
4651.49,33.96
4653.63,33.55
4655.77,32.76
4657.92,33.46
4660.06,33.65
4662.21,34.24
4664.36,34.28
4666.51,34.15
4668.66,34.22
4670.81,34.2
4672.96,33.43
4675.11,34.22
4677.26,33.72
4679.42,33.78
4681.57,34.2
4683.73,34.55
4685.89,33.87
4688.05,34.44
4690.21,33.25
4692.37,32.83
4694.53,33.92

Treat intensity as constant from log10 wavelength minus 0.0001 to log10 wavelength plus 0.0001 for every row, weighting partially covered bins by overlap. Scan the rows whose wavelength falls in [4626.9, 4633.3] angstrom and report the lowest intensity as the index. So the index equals 33.77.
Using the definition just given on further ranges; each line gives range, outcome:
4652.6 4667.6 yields 32.76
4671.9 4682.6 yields 33.43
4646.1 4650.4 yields 33.76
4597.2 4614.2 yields 33.38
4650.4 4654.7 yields 33.55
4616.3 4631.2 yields 33.15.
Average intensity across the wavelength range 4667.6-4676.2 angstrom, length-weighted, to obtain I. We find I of 34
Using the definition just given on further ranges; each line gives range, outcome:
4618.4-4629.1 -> 33.7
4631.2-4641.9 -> 33.8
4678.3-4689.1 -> 34.1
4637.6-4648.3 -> 34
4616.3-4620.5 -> 33.9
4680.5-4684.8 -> 34.3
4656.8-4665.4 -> 33.9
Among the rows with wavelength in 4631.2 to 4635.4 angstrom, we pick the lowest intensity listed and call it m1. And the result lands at 33.88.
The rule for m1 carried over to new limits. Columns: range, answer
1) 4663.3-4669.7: 34.15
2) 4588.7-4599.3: 33.33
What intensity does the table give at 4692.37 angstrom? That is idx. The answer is 32.83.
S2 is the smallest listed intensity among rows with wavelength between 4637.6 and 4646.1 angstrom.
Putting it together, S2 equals 33.52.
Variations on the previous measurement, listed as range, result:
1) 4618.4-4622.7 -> 33.59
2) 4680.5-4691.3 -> 33.25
